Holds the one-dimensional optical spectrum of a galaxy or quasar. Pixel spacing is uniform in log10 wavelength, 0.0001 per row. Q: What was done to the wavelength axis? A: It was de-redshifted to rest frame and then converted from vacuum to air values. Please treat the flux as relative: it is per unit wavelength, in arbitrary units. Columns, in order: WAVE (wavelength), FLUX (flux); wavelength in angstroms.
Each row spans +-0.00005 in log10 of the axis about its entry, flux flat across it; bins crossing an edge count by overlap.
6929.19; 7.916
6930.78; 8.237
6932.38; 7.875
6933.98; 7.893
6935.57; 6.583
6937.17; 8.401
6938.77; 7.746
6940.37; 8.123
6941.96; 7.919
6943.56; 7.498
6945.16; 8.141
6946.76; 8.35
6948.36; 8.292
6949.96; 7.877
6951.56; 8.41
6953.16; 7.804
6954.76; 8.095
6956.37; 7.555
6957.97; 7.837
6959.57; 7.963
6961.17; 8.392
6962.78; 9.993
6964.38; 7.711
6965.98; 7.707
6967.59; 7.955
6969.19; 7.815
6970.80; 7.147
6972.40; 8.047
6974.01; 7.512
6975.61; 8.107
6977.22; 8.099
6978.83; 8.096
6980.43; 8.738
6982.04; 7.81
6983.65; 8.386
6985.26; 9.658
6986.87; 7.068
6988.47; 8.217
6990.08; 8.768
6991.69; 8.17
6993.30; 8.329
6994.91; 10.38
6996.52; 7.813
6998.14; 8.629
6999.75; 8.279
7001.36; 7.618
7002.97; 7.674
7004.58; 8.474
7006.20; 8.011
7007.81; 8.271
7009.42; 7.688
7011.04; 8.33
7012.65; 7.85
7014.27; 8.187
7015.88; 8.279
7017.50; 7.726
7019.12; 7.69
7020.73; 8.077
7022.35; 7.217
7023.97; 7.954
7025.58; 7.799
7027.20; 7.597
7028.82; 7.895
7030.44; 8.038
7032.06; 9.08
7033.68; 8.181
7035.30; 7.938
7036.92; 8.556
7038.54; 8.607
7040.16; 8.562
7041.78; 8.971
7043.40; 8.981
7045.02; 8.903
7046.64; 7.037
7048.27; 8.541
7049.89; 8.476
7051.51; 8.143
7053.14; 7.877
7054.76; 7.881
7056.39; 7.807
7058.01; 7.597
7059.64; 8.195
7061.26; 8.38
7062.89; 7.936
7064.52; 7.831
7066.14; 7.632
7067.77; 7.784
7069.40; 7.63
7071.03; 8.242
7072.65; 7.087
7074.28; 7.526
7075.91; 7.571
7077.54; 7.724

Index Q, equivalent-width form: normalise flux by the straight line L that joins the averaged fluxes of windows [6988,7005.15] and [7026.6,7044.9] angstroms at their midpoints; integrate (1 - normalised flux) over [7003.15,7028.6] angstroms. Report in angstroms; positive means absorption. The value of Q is 1.4 angstroms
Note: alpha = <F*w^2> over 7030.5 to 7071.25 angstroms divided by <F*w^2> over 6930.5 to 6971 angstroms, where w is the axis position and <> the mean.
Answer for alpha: 1.1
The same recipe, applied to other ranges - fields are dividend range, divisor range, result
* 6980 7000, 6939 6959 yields 1.07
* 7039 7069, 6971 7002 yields 1.00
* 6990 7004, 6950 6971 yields 1.05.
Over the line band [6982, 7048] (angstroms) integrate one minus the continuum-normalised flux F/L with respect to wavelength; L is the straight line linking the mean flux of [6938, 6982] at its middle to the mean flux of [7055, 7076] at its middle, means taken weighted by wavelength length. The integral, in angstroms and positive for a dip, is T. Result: -2.6 angstroms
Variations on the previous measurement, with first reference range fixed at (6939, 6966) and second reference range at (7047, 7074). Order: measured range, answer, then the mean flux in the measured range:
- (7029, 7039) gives -0.5 angstroms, 8.36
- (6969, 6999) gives -0.8 angstroms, 8.26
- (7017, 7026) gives 0.3 angstroms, 7.75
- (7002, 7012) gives -0.1 angstroms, 8.07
